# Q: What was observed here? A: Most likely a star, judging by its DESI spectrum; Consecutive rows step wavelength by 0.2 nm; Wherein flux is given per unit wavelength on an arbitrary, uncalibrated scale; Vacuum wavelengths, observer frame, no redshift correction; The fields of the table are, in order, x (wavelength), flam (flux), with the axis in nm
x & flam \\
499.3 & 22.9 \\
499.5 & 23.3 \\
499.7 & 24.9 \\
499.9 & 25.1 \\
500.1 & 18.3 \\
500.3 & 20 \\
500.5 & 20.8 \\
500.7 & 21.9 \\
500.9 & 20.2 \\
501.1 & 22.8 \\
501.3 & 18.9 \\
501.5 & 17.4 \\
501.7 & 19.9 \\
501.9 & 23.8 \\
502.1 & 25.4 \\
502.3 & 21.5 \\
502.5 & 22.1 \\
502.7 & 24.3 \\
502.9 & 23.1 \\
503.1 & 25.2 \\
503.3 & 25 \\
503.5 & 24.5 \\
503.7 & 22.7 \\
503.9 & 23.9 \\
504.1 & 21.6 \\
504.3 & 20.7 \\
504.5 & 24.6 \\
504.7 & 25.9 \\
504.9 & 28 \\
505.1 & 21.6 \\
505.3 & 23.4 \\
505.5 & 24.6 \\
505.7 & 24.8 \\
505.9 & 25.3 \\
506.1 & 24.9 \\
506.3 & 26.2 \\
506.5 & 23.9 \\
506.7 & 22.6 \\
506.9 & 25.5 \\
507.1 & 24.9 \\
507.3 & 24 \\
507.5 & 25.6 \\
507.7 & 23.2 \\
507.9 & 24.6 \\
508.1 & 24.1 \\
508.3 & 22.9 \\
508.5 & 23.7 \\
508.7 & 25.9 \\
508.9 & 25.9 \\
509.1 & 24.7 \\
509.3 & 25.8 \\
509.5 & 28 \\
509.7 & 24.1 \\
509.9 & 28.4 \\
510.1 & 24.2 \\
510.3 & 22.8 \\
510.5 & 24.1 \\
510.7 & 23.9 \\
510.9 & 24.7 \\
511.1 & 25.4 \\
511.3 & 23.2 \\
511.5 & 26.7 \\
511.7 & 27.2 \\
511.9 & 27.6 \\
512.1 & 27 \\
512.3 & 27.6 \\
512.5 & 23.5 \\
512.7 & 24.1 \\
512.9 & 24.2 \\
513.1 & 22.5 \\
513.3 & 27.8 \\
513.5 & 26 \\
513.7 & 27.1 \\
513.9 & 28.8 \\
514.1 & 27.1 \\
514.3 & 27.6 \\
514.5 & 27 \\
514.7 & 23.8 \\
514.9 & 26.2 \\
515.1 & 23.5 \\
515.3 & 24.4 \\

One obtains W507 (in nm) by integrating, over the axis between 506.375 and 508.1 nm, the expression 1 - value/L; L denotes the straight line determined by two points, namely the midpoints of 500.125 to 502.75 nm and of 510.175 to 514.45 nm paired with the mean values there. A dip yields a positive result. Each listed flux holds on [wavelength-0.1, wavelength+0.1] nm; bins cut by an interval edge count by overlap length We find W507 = -0.05 nm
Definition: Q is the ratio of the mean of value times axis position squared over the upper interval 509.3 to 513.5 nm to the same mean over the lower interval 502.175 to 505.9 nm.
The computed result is 1.1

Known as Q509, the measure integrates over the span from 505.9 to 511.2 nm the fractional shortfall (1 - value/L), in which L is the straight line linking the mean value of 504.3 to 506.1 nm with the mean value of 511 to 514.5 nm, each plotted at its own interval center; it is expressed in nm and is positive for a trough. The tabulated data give 0.10 nm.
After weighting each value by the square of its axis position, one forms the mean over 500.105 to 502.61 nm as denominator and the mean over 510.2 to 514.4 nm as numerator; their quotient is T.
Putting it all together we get 1.3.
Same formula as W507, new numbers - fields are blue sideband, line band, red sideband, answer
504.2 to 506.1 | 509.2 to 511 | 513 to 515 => 0.027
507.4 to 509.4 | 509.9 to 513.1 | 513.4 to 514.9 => 0.082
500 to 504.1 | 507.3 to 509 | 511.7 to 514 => -0.009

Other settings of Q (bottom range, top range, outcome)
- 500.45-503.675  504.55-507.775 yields 1.12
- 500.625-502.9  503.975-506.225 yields 1.13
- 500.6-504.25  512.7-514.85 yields 1.22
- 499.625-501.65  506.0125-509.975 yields 1.22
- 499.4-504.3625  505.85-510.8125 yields 1.14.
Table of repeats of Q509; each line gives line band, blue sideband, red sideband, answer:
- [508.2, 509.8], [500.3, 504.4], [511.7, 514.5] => -0.02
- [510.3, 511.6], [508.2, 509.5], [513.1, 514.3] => 0.07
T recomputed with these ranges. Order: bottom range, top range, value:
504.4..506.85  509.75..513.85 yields 1.06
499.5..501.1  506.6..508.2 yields 1.15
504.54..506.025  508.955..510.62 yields 1.04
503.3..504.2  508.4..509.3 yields 1.10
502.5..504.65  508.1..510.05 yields 1.10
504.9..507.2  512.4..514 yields 1.07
